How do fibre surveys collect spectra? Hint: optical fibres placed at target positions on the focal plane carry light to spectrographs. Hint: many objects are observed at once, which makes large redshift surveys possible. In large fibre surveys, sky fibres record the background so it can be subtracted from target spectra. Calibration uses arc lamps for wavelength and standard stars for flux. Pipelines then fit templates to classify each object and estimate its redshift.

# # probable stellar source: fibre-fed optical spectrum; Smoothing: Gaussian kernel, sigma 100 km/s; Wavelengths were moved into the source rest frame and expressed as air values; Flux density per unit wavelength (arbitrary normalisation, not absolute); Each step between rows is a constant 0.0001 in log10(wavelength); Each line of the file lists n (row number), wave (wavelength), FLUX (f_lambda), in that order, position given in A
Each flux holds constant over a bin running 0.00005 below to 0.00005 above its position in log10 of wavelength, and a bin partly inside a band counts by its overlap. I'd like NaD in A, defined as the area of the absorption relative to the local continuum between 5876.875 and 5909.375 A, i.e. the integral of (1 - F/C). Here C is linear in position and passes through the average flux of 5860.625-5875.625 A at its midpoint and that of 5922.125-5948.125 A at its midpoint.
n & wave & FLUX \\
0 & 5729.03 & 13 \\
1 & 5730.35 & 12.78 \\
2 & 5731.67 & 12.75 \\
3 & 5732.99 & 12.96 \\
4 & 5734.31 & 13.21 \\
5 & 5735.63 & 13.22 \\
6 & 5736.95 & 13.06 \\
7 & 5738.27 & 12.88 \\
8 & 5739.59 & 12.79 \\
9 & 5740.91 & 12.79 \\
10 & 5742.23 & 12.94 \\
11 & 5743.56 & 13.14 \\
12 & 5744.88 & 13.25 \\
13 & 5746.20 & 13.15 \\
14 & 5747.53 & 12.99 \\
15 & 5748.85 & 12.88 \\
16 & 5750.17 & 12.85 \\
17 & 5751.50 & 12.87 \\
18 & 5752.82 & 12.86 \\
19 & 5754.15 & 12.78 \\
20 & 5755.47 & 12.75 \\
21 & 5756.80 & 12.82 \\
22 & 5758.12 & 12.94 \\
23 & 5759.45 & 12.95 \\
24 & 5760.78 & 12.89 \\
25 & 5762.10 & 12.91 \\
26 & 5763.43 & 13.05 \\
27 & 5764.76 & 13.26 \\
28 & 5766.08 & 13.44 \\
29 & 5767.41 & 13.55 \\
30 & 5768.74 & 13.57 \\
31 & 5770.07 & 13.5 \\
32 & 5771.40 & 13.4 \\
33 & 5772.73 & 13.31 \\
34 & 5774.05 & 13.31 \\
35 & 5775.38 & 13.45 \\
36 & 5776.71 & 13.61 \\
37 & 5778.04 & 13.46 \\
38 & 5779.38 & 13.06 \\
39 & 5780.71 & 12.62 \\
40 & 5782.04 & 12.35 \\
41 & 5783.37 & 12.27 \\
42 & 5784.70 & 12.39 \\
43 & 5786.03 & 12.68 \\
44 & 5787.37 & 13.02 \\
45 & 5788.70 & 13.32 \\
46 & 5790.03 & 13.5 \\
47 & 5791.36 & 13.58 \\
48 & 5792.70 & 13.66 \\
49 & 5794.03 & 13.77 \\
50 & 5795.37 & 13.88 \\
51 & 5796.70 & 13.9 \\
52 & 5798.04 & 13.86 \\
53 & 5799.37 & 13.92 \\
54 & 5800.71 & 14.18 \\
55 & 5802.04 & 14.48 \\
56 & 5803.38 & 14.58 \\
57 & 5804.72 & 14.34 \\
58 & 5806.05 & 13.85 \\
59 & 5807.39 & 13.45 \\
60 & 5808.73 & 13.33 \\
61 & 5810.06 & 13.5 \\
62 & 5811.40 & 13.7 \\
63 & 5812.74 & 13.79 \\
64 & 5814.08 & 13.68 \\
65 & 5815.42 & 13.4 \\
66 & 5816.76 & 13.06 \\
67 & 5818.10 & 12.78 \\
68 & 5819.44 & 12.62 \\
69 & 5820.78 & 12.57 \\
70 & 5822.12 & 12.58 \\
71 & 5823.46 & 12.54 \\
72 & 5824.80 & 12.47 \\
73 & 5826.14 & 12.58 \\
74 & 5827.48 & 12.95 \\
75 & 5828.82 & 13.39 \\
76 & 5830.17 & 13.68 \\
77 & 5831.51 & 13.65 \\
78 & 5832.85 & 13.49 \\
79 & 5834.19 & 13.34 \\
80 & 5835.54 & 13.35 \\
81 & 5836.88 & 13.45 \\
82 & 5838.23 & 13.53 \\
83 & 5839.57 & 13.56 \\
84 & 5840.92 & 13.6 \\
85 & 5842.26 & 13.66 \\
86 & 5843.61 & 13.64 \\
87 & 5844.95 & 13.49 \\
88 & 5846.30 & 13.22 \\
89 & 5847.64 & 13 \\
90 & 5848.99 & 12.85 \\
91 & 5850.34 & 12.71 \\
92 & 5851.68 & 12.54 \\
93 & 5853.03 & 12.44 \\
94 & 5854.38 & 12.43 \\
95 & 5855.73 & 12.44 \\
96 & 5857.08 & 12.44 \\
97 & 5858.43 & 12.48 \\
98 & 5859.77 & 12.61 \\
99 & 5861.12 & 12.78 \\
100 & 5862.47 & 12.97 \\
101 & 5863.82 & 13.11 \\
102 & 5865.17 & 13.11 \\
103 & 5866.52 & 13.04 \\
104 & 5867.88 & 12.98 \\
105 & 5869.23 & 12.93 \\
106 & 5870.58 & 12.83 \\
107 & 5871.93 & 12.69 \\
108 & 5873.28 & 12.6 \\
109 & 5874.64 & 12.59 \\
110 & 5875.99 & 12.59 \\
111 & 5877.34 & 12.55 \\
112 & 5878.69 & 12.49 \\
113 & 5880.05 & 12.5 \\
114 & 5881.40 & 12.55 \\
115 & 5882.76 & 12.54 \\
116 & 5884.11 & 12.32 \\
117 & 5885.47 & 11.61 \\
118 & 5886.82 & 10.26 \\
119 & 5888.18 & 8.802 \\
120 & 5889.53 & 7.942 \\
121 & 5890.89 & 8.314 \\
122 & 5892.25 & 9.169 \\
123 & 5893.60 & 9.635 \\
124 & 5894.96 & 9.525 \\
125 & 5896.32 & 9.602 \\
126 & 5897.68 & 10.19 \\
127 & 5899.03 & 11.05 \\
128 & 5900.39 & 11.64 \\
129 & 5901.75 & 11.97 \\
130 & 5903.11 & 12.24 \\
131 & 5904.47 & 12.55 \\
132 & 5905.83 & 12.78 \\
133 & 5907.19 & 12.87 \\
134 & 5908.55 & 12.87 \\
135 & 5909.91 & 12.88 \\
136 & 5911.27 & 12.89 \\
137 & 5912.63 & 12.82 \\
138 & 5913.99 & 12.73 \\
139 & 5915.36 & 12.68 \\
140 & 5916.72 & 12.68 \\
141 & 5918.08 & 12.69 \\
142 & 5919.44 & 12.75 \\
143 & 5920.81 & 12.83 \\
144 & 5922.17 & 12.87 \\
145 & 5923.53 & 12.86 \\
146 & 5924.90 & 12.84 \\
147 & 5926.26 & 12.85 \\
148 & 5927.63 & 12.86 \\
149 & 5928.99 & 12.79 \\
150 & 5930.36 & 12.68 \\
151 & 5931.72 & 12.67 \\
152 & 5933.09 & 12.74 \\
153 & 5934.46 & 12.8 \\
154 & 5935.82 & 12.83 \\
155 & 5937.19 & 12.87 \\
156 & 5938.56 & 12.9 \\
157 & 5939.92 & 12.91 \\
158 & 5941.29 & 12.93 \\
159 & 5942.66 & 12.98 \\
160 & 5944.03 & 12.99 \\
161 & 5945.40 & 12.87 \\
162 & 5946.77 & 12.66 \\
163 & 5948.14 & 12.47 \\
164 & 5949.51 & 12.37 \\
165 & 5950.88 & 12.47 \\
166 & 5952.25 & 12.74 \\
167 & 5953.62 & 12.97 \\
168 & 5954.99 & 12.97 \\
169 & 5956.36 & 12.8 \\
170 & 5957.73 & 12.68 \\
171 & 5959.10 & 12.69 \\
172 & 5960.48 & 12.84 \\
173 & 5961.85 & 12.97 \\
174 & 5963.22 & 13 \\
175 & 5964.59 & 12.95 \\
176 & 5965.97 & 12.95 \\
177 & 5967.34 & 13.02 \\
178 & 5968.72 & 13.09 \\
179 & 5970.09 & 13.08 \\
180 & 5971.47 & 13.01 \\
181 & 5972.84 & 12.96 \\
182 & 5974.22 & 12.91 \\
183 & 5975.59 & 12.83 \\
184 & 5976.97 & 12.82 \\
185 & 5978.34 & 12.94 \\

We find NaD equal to 4.3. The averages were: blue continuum 12.9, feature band 11.2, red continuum 12.8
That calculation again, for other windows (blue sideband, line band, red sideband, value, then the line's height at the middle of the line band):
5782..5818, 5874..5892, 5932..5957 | 2.55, 13.1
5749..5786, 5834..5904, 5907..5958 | 4.06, 12.9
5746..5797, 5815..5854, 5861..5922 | -1.86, 12.5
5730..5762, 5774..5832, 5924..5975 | -1.90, 12.9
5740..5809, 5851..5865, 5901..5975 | 0.42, 13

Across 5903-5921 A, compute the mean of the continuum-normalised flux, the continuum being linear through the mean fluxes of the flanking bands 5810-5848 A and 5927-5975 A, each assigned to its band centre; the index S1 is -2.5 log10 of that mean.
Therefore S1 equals 0.02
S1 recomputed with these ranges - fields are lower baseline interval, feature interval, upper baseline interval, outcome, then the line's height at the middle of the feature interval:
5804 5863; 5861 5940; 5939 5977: 0.07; 13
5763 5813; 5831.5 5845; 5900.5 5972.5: -0.02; 13.2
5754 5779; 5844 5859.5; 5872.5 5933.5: -0.03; 12.4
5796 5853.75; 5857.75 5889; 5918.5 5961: 0.06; 13.1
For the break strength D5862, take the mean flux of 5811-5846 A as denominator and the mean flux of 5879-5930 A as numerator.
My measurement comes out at 0.89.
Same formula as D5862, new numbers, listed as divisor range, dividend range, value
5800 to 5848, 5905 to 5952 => 0.95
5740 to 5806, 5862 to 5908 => 0.88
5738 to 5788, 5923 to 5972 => 0.99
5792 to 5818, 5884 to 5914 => 0.81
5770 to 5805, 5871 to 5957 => 0.90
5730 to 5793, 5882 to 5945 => 0.92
